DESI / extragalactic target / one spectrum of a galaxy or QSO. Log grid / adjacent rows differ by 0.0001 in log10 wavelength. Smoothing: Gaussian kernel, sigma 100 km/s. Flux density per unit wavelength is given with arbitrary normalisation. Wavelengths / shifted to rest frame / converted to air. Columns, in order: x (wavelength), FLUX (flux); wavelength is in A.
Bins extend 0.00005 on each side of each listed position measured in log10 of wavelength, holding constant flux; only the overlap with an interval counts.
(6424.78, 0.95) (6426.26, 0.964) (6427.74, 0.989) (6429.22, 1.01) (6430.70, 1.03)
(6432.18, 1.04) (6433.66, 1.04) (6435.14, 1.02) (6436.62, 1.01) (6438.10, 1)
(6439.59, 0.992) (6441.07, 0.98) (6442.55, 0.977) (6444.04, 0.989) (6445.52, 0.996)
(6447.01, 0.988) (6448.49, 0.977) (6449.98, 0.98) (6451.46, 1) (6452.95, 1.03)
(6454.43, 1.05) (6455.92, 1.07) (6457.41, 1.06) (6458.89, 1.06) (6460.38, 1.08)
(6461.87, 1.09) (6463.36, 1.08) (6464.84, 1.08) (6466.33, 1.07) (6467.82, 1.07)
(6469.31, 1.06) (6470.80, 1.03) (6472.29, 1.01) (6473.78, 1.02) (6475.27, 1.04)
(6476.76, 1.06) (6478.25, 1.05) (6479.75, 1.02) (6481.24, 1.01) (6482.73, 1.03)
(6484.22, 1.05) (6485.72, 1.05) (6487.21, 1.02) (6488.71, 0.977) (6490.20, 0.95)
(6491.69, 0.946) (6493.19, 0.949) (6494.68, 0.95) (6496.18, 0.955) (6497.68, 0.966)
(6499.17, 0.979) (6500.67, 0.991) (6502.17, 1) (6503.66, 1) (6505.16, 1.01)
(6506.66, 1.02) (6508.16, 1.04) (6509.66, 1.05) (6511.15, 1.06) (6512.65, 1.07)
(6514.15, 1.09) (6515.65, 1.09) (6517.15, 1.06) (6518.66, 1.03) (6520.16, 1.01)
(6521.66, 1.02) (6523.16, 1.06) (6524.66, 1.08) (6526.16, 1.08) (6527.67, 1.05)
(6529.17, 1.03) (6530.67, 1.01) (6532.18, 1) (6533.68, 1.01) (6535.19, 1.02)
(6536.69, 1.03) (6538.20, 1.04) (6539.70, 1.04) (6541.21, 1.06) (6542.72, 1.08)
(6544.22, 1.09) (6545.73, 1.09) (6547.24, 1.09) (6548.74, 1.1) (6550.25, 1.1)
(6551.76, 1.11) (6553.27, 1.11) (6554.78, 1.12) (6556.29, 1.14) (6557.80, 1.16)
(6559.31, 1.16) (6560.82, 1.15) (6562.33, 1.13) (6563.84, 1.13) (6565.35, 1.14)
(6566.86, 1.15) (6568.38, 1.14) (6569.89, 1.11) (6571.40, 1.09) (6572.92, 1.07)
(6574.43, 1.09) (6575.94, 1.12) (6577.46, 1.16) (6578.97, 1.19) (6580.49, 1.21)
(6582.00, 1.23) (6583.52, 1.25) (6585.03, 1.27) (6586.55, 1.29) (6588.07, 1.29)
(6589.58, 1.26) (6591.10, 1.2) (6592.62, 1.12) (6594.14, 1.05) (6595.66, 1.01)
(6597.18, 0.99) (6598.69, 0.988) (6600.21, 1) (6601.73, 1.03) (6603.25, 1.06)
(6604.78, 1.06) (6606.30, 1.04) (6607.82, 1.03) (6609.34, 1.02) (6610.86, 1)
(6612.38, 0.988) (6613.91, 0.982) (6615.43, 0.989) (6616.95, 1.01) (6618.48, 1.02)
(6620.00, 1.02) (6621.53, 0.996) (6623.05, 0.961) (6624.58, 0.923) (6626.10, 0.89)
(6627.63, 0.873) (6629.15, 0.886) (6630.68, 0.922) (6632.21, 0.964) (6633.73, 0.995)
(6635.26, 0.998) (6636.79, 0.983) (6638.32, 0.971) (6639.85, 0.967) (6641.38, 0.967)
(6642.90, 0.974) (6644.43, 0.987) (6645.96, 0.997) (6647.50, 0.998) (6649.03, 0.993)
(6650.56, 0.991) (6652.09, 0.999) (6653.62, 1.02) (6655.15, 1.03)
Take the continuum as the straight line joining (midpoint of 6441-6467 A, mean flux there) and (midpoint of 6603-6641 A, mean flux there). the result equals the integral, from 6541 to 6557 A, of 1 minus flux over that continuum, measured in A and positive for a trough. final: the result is -1.55 A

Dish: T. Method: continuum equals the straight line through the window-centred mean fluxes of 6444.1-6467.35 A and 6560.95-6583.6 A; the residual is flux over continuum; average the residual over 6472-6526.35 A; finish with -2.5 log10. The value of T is 0.06 mag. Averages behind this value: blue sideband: 1.04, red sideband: 1.14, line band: 1.02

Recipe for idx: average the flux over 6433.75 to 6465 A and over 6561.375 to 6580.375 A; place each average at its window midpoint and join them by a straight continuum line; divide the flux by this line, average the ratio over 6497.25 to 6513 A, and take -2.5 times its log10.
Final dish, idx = 0.06 mag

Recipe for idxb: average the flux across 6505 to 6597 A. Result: 1.1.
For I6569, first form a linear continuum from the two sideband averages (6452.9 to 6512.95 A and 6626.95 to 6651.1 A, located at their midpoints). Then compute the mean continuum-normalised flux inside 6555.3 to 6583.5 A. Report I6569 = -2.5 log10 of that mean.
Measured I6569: -0.15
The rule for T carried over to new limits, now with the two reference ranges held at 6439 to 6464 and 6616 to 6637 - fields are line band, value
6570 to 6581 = -0.16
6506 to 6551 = -0.06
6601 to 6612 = -0.07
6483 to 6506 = 0.02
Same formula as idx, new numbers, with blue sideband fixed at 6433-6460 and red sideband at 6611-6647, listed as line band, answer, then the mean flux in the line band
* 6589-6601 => -0.103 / 1.07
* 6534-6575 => -0.119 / 1.1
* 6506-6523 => -0.056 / 1.05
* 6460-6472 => -0.062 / 1.07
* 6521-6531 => -0.059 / 1.05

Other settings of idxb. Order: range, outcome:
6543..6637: 1.08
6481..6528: 1.02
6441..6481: 1.03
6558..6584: 1.15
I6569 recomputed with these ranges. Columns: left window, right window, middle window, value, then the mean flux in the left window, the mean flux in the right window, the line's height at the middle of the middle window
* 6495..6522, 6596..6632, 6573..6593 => -0.205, 1.02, 0.986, 0.997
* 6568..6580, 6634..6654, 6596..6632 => 0.064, 1.12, 0.987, 1.05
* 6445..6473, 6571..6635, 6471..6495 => 0.037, 1.04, 1.06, 1.04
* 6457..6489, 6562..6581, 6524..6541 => 0.064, 1.05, 1.13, 1.1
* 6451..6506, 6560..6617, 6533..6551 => 0.009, 1.02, 1.11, 1.07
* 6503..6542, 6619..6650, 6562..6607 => -0.133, 1.04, 0.964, 0.998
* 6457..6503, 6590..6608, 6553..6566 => -0.096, 1.02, 1.05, 1.04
